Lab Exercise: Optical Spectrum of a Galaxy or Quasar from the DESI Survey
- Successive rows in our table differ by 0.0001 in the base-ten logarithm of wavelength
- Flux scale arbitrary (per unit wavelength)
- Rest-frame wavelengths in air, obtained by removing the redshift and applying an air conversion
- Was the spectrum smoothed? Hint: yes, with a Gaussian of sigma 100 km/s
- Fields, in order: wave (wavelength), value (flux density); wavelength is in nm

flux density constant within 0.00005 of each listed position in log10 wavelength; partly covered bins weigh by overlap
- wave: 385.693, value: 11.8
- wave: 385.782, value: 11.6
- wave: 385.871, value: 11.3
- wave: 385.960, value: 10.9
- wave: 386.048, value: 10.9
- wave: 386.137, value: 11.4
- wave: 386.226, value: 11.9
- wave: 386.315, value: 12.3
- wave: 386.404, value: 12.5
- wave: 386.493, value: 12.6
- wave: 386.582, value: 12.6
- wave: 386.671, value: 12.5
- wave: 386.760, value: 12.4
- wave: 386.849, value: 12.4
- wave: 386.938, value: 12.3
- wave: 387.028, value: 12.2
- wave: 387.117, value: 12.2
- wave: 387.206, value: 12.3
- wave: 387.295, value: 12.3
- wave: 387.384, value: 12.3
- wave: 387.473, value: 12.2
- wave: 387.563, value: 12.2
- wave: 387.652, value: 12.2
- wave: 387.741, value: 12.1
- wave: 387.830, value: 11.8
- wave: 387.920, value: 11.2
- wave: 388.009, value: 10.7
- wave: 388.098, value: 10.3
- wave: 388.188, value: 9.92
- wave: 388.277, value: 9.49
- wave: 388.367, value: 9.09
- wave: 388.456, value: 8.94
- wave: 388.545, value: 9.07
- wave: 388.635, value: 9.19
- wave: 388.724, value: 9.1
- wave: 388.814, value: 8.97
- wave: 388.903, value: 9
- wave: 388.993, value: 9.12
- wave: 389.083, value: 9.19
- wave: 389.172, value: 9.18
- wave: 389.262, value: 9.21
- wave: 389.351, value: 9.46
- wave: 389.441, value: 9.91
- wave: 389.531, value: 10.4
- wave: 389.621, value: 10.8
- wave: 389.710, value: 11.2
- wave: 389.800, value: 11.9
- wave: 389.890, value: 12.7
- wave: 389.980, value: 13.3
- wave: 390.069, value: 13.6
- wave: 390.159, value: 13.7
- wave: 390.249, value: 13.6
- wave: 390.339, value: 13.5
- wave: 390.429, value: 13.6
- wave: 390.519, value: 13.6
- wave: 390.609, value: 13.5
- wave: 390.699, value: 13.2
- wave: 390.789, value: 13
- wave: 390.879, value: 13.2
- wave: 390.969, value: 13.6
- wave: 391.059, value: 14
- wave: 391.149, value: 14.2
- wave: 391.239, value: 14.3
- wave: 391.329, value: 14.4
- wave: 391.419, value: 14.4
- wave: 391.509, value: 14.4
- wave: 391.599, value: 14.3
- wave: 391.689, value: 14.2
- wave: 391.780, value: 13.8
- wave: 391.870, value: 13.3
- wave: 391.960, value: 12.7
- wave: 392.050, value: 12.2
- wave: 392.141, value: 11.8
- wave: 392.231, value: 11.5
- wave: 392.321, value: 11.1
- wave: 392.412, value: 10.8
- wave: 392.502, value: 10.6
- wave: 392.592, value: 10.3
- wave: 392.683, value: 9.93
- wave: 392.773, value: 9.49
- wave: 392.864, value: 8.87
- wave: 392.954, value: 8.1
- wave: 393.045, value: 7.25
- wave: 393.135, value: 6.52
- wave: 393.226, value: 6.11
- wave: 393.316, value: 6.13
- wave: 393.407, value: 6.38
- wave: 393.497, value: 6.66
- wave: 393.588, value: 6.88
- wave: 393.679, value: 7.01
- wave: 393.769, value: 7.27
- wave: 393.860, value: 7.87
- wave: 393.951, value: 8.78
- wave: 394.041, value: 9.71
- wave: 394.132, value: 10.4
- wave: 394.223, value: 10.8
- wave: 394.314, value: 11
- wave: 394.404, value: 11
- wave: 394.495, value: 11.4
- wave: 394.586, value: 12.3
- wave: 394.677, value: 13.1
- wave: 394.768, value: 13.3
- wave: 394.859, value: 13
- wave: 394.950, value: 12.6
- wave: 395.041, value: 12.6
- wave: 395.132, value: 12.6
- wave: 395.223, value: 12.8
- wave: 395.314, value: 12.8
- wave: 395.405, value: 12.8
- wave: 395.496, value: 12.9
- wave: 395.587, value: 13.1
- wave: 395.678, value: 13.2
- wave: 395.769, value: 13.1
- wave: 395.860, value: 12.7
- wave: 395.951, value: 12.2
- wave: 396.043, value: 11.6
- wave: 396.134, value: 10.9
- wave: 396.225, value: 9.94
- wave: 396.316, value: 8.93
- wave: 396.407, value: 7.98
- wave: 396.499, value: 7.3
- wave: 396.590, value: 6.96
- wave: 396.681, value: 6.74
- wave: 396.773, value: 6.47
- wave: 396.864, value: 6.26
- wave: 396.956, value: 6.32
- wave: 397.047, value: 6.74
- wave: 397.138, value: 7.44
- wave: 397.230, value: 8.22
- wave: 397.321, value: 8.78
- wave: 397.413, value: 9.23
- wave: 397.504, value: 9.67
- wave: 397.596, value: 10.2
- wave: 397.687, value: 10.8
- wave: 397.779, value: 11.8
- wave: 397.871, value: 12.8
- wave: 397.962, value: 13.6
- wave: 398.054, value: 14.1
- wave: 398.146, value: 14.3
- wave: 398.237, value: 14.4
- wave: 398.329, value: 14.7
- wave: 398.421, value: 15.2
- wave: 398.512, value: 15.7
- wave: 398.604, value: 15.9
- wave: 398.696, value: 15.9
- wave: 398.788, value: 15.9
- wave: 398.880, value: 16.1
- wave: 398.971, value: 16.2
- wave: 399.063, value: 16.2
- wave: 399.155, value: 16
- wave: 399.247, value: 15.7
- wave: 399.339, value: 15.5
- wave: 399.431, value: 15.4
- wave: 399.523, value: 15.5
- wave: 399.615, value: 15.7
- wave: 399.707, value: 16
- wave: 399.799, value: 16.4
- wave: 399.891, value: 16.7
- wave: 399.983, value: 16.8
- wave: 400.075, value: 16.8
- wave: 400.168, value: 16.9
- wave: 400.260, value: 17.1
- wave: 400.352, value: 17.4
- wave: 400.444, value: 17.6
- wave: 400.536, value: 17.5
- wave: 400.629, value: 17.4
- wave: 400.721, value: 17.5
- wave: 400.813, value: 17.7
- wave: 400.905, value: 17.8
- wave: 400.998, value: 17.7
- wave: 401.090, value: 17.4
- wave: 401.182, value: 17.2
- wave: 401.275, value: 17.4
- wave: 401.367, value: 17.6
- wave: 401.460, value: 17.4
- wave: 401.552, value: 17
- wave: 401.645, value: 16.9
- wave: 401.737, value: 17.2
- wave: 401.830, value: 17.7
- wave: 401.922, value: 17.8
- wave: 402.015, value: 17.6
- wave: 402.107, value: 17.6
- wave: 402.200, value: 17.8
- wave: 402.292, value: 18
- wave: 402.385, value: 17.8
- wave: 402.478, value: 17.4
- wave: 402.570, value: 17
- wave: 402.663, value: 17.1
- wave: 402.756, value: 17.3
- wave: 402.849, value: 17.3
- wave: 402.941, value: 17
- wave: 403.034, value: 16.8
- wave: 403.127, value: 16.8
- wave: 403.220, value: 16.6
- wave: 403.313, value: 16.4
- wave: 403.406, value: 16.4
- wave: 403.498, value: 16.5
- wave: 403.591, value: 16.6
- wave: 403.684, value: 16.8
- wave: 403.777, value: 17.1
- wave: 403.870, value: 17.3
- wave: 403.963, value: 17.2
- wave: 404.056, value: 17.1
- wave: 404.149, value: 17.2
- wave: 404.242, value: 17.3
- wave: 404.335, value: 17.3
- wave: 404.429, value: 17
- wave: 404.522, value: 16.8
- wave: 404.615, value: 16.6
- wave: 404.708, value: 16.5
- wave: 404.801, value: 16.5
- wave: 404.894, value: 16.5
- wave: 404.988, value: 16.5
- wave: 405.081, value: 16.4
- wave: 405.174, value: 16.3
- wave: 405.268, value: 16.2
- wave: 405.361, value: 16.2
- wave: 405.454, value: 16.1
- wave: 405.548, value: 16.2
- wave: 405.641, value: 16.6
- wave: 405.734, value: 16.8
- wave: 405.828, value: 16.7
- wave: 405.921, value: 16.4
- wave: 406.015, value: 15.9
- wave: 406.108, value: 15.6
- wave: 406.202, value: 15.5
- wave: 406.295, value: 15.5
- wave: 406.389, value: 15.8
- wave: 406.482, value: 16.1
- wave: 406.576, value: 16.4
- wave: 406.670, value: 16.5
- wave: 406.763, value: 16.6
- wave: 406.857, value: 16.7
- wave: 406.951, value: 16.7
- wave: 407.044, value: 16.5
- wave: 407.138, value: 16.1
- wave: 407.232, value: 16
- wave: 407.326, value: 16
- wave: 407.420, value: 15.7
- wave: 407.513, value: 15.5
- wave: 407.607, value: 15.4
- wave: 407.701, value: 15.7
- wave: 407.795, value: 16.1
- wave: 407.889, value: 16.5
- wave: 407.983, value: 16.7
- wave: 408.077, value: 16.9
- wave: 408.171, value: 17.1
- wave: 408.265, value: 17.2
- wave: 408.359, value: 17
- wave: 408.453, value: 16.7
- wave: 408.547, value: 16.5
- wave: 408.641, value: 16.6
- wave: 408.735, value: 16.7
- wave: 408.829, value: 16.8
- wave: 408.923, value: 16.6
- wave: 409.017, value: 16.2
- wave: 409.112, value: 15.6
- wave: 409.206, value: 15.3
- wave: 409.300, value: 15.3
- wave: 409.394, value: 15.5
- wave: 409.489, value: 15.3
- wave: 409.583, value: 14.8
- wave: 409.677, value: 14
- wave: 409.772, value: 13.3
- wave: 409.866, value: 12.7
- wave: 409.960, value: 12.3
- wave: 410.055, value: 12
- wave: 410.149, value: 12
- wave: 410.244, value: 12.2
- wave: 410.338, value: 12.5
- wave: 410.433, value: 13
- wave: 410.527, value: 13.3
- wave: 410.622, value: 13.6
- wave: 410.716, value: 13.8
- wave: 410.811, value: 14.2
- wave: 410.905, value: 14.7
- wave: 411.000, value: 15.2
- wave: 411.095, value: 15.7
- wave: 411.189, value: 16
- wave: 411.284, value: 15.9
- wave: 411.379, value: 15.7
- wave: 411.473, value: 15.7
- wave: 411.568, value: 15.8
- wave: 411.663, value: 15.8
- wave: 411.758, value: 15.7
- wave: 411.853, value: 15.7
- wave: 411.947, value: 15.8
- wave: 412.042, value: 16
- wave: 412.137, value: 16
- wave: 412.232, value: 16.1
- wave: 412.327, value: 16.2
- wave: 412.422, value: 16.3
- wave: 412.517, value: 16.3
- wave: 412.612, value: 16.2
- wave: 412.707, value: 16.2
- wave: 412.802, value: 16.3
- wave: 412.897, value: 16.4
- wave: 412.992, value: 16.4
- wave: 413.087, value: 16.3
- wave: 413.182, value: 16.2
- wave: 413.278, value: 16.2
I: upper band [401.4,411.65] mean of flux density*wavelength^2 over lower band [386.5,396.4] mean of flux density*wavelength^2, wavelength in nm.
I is 1.5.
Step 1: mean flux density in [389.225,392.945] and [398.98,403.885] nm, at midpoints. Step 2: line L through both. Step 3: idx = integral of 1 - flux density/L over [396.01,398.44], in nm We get 0.83 nm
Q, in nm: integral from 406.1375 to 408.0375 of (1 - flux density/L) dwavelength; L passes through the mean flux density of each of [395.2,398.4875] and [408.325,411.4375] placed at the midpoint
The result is -0.301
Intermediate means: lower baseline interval 10.8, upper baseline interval 14.8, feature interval 16.1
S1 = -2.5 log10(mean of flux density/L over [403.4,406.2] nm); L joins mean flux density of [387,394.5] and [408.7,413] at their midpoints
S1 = -0.20 mag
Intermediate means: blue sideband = 11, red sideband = 15.1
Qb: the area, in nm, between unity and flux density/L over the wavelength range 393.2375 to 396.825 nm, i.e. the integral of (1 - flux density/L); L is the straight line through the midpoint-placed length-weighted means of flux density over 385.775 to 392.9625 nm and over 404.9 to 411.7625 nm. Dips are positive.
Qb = 0.72 nm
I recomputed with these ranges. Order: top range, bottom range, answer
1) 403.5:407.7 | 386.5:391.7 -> 1.50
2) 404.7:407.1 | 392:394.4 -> 1.92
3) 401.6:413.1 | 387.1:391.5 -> 1.51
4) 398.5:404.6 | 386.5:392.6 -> 1.51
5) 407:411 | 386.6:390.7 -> 1.48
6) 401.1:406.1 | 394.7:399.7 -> 1.43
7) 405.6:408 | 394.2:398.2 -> 1.57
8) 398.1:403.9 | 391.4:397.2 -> 1.68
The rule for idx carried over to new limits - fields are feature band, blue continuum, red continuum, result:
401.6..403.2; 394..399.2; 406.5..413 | -0.47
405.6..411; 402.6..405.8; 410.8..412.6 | 0.26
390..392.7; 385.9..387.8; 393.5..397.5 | -0.48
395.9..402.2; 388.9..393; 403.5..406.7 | 0.27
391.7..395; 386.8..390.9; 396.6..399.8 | 0.53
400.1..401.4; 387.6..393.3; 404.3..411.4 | -0.33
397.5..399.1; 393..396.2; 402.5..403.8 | -0.11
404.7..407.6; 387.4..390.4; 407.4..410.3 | -0.29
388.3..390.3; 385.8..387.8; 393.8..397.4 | 0.19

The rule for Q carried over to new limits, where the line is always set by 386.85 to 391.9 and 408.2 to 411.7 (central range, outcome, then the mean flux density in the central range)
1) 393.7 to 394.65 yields 0.19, 10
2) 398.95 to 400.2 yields -0.26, 16.1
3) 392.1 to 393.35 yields 0.32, 9.2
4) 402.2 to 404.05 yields -0.42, 17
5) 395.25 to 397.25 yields 0.48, 9.8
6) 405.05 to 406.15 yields -0.16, 16.3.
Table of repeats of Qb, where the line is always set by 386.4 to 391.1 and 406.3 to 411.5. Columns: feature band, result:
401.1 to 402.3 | -0.30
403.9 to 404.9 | -0.17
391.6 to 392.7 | 0.02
